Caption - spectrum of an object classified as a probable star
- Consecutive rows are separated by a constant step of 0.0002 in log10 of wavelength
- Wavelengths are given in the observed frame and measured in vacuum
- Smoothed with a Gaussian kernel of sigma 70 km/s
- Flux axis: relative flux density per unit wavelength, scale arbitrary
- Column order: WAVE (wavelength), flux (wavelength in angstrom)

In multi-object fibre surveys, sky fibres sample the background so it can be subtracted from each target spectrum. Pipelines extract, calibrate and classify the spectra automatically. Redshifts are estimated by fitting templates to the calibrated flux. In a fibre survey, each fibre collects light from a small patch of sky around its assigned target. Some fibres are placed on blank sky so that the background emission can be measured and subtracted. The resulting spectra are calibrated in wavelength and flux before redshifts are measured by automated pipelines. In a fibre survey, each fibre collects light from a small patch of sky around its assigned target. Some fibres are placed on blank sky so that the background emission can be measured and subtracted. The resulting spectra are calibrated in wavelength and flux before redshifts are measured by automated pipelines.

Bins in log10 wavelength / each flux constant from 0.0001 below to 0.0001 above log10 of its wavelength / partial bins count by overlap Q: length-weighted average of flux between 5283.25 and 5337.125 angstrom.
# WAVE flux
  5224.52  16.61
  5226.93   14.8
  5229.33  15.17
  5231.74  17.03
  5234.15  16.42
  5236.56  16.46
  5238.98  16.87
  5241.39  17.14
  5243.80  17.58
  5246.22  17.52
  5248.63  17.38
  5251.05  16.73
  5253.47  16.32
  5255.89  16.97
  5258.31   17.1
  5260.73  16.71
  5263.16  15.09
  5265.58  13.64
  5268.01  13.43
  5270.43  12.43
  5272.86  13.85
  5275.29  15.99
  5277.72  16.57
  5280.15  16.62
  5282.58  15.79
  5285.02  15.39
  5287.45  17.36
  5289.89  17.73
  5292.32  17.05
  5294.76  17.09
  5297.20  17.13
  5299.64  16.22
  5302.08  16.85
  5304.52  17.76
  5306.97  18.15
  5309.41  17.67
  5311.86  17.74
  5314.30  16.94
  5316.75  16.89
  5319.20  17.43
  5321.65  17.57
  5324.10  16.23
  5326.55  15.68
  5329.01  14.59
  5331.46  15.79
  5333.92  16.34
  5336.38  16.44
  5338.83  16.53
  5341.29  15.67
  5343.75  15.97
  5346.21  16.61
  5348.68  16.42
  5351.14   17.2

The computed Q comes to 16.8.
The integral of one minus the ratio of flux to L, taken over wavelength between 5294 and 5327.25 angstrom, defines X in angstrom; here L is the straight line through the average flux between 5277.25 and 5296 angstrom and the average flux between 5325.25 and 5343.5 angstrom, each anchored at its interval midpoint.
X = -1.7 angstrom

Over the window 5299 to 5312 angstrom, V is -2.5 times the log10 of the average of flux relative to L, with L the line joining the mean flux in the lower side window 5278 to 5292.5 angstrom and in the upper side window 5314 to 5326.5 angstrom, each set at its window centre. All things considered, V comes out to -0.04 mag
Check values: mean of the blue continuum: 16.6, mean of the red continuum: 16.9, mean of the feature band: 17.4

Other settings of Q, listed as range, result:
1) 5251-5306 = 16.1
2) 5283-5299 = 16.9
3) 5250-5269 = 15.8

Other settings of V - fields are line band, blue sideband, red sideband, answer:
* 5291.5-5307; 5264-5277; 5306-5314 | -0.024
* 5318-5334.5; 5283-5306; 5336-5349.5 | 0.018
